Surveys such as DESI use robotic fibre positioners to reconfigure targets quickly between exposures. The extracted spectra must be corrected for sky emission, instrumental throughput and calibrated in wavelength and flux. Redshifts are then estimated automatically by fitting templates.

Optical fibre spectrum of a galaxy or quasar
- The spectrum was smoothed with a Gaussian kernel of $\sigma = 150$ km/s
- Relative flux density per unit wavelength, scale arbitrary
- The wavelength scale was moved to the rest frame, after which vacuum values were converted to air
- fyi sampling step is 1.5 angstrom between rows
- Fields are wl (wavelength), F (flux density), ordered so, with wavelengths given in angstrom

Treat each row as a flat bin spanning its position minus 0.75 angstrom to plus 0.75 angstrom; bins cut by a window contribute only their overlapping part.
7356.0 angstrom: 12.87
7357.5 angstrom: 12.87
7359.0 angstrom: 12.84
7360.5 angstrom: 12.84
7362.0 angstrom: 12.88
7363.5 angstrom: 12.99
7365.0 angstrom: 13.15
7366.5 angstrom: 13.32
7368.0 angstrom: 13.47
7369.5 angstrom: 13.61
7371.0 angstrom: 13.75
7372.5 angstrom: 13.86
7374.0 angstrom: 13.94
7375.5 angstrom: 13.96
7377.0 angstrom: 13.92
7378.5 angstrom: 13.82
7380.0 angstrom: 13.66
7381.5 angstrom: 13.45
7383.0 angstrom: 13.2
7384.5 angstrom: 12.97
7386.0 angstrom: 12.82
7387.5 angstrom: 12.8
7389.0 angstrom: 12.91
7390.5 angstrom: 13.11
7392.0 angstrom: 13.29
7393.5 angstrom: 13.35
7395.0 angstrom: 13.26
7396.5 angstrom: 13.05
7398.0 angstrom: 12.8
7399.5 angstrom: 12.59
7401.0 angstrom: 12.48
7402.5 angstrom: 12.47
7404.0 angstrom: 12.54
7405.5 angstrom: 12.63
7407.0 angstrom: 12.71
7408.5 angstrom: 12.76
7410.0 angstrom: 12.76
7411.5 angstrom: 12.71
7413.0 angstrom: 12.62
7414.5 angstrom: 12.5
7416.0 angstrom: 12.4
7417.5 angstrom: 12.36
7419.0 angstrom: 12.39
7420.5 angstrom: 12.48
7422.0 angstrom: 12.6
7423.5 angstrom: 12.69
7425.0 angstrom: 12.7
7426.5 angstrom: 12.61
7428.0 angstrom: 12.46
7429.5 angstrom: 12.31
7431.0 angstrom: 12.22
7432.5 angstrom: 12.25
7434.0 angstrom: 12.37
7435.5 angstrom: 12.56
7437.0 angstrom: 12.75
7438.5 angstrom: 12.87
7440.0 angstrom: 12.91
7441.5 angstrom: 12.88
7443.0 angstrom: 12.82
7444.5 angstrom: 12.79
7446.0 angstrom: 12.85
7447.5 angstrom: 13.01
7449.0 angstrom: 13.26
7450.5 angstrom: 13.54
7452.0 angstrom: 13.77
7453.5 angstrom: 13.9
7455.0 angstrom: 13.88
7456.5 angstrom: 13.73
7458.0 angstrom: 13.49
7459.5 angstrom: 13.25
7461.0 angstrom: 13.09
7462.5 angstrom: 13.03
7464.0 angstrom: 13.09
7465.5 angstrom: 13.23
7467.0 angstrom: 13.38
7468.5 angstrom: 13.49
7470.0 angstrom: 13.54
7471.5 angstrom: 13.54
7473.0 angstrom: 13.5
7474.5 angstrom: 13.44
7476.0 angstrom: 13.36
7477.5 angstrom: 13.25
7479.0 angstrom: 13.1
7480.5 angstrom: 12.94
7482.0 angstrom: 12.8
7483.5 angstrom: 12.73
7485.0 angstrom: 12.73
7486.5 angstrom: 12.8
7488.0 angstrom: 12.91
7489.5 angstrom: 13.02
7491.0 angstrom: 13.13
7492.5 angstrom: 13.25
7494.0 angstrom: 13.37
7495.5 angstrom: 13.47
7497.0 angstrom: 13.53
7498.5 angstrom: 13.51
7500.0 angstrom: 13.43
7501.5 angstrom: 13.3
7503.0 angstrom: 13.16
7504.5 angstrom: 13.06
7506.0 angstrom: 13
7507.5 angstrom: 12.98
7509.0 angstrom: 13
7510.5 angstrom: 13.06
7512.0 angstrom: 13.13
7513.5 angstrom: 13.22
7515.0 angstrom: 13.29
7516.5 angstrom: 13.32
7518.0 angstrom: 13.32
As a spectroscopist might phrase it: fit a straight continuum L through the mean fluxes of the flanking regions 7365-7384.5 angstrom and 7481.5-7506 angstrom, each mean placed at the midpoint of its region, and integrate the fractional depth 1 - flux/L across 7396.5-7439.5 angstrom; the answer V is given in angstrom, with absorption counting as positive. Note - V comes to 2.8 angstrom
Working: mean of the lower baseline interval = 13.6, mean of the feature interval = 12.6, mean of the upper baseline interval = 13.1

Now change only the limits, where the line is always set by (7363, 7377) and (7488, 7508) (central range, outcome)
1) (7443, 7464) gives 0.1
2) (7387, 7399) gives 0.4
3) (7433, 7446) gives 0.6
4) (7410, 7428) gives 1.2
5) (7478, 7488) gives 0.3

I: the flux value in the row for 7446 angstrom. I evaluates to 12.85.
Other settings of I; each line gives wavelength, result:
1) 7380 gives 13.66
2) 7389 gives 12.91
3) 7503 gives 13.16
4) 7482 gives 12.8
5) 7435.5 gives 12.56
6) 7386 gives 12.82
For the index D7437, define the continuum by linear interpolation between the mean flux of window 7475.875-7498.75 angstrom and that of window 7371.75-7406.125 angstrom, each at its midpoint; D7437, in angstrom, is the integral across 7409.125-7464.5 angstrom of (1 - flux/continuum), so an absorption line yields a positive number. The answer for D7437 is 1.2 angstrom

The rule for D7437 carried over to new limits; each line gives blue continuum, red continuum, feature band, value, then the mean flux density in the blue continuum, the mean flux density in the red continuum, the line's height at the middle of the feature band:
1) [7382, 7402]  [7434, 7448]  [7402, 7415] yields 0.3 angstrom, 13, 12.8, 12.9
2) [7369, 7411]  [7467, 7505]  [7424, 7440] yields 0.8 angstrom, 13.2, 13.2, 13.2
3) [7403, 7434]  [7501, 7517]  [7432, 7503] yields -1.7 angstrom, 12.5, 13.1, 12.9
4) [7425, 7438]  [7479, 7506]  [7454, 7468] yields -0.6 angstrom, 12.5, 13.1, 12.8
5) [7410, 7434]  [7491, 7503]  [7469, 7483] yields -0.2 angstrom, 12.5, 13.4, 13.1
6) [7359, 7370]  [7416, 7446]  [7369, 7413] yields -0.7 angstrom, 13.1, 12.6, 12.9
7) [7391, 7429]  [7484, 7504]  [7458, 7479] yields -0.5 angstrom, 12.7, 13.2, 13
